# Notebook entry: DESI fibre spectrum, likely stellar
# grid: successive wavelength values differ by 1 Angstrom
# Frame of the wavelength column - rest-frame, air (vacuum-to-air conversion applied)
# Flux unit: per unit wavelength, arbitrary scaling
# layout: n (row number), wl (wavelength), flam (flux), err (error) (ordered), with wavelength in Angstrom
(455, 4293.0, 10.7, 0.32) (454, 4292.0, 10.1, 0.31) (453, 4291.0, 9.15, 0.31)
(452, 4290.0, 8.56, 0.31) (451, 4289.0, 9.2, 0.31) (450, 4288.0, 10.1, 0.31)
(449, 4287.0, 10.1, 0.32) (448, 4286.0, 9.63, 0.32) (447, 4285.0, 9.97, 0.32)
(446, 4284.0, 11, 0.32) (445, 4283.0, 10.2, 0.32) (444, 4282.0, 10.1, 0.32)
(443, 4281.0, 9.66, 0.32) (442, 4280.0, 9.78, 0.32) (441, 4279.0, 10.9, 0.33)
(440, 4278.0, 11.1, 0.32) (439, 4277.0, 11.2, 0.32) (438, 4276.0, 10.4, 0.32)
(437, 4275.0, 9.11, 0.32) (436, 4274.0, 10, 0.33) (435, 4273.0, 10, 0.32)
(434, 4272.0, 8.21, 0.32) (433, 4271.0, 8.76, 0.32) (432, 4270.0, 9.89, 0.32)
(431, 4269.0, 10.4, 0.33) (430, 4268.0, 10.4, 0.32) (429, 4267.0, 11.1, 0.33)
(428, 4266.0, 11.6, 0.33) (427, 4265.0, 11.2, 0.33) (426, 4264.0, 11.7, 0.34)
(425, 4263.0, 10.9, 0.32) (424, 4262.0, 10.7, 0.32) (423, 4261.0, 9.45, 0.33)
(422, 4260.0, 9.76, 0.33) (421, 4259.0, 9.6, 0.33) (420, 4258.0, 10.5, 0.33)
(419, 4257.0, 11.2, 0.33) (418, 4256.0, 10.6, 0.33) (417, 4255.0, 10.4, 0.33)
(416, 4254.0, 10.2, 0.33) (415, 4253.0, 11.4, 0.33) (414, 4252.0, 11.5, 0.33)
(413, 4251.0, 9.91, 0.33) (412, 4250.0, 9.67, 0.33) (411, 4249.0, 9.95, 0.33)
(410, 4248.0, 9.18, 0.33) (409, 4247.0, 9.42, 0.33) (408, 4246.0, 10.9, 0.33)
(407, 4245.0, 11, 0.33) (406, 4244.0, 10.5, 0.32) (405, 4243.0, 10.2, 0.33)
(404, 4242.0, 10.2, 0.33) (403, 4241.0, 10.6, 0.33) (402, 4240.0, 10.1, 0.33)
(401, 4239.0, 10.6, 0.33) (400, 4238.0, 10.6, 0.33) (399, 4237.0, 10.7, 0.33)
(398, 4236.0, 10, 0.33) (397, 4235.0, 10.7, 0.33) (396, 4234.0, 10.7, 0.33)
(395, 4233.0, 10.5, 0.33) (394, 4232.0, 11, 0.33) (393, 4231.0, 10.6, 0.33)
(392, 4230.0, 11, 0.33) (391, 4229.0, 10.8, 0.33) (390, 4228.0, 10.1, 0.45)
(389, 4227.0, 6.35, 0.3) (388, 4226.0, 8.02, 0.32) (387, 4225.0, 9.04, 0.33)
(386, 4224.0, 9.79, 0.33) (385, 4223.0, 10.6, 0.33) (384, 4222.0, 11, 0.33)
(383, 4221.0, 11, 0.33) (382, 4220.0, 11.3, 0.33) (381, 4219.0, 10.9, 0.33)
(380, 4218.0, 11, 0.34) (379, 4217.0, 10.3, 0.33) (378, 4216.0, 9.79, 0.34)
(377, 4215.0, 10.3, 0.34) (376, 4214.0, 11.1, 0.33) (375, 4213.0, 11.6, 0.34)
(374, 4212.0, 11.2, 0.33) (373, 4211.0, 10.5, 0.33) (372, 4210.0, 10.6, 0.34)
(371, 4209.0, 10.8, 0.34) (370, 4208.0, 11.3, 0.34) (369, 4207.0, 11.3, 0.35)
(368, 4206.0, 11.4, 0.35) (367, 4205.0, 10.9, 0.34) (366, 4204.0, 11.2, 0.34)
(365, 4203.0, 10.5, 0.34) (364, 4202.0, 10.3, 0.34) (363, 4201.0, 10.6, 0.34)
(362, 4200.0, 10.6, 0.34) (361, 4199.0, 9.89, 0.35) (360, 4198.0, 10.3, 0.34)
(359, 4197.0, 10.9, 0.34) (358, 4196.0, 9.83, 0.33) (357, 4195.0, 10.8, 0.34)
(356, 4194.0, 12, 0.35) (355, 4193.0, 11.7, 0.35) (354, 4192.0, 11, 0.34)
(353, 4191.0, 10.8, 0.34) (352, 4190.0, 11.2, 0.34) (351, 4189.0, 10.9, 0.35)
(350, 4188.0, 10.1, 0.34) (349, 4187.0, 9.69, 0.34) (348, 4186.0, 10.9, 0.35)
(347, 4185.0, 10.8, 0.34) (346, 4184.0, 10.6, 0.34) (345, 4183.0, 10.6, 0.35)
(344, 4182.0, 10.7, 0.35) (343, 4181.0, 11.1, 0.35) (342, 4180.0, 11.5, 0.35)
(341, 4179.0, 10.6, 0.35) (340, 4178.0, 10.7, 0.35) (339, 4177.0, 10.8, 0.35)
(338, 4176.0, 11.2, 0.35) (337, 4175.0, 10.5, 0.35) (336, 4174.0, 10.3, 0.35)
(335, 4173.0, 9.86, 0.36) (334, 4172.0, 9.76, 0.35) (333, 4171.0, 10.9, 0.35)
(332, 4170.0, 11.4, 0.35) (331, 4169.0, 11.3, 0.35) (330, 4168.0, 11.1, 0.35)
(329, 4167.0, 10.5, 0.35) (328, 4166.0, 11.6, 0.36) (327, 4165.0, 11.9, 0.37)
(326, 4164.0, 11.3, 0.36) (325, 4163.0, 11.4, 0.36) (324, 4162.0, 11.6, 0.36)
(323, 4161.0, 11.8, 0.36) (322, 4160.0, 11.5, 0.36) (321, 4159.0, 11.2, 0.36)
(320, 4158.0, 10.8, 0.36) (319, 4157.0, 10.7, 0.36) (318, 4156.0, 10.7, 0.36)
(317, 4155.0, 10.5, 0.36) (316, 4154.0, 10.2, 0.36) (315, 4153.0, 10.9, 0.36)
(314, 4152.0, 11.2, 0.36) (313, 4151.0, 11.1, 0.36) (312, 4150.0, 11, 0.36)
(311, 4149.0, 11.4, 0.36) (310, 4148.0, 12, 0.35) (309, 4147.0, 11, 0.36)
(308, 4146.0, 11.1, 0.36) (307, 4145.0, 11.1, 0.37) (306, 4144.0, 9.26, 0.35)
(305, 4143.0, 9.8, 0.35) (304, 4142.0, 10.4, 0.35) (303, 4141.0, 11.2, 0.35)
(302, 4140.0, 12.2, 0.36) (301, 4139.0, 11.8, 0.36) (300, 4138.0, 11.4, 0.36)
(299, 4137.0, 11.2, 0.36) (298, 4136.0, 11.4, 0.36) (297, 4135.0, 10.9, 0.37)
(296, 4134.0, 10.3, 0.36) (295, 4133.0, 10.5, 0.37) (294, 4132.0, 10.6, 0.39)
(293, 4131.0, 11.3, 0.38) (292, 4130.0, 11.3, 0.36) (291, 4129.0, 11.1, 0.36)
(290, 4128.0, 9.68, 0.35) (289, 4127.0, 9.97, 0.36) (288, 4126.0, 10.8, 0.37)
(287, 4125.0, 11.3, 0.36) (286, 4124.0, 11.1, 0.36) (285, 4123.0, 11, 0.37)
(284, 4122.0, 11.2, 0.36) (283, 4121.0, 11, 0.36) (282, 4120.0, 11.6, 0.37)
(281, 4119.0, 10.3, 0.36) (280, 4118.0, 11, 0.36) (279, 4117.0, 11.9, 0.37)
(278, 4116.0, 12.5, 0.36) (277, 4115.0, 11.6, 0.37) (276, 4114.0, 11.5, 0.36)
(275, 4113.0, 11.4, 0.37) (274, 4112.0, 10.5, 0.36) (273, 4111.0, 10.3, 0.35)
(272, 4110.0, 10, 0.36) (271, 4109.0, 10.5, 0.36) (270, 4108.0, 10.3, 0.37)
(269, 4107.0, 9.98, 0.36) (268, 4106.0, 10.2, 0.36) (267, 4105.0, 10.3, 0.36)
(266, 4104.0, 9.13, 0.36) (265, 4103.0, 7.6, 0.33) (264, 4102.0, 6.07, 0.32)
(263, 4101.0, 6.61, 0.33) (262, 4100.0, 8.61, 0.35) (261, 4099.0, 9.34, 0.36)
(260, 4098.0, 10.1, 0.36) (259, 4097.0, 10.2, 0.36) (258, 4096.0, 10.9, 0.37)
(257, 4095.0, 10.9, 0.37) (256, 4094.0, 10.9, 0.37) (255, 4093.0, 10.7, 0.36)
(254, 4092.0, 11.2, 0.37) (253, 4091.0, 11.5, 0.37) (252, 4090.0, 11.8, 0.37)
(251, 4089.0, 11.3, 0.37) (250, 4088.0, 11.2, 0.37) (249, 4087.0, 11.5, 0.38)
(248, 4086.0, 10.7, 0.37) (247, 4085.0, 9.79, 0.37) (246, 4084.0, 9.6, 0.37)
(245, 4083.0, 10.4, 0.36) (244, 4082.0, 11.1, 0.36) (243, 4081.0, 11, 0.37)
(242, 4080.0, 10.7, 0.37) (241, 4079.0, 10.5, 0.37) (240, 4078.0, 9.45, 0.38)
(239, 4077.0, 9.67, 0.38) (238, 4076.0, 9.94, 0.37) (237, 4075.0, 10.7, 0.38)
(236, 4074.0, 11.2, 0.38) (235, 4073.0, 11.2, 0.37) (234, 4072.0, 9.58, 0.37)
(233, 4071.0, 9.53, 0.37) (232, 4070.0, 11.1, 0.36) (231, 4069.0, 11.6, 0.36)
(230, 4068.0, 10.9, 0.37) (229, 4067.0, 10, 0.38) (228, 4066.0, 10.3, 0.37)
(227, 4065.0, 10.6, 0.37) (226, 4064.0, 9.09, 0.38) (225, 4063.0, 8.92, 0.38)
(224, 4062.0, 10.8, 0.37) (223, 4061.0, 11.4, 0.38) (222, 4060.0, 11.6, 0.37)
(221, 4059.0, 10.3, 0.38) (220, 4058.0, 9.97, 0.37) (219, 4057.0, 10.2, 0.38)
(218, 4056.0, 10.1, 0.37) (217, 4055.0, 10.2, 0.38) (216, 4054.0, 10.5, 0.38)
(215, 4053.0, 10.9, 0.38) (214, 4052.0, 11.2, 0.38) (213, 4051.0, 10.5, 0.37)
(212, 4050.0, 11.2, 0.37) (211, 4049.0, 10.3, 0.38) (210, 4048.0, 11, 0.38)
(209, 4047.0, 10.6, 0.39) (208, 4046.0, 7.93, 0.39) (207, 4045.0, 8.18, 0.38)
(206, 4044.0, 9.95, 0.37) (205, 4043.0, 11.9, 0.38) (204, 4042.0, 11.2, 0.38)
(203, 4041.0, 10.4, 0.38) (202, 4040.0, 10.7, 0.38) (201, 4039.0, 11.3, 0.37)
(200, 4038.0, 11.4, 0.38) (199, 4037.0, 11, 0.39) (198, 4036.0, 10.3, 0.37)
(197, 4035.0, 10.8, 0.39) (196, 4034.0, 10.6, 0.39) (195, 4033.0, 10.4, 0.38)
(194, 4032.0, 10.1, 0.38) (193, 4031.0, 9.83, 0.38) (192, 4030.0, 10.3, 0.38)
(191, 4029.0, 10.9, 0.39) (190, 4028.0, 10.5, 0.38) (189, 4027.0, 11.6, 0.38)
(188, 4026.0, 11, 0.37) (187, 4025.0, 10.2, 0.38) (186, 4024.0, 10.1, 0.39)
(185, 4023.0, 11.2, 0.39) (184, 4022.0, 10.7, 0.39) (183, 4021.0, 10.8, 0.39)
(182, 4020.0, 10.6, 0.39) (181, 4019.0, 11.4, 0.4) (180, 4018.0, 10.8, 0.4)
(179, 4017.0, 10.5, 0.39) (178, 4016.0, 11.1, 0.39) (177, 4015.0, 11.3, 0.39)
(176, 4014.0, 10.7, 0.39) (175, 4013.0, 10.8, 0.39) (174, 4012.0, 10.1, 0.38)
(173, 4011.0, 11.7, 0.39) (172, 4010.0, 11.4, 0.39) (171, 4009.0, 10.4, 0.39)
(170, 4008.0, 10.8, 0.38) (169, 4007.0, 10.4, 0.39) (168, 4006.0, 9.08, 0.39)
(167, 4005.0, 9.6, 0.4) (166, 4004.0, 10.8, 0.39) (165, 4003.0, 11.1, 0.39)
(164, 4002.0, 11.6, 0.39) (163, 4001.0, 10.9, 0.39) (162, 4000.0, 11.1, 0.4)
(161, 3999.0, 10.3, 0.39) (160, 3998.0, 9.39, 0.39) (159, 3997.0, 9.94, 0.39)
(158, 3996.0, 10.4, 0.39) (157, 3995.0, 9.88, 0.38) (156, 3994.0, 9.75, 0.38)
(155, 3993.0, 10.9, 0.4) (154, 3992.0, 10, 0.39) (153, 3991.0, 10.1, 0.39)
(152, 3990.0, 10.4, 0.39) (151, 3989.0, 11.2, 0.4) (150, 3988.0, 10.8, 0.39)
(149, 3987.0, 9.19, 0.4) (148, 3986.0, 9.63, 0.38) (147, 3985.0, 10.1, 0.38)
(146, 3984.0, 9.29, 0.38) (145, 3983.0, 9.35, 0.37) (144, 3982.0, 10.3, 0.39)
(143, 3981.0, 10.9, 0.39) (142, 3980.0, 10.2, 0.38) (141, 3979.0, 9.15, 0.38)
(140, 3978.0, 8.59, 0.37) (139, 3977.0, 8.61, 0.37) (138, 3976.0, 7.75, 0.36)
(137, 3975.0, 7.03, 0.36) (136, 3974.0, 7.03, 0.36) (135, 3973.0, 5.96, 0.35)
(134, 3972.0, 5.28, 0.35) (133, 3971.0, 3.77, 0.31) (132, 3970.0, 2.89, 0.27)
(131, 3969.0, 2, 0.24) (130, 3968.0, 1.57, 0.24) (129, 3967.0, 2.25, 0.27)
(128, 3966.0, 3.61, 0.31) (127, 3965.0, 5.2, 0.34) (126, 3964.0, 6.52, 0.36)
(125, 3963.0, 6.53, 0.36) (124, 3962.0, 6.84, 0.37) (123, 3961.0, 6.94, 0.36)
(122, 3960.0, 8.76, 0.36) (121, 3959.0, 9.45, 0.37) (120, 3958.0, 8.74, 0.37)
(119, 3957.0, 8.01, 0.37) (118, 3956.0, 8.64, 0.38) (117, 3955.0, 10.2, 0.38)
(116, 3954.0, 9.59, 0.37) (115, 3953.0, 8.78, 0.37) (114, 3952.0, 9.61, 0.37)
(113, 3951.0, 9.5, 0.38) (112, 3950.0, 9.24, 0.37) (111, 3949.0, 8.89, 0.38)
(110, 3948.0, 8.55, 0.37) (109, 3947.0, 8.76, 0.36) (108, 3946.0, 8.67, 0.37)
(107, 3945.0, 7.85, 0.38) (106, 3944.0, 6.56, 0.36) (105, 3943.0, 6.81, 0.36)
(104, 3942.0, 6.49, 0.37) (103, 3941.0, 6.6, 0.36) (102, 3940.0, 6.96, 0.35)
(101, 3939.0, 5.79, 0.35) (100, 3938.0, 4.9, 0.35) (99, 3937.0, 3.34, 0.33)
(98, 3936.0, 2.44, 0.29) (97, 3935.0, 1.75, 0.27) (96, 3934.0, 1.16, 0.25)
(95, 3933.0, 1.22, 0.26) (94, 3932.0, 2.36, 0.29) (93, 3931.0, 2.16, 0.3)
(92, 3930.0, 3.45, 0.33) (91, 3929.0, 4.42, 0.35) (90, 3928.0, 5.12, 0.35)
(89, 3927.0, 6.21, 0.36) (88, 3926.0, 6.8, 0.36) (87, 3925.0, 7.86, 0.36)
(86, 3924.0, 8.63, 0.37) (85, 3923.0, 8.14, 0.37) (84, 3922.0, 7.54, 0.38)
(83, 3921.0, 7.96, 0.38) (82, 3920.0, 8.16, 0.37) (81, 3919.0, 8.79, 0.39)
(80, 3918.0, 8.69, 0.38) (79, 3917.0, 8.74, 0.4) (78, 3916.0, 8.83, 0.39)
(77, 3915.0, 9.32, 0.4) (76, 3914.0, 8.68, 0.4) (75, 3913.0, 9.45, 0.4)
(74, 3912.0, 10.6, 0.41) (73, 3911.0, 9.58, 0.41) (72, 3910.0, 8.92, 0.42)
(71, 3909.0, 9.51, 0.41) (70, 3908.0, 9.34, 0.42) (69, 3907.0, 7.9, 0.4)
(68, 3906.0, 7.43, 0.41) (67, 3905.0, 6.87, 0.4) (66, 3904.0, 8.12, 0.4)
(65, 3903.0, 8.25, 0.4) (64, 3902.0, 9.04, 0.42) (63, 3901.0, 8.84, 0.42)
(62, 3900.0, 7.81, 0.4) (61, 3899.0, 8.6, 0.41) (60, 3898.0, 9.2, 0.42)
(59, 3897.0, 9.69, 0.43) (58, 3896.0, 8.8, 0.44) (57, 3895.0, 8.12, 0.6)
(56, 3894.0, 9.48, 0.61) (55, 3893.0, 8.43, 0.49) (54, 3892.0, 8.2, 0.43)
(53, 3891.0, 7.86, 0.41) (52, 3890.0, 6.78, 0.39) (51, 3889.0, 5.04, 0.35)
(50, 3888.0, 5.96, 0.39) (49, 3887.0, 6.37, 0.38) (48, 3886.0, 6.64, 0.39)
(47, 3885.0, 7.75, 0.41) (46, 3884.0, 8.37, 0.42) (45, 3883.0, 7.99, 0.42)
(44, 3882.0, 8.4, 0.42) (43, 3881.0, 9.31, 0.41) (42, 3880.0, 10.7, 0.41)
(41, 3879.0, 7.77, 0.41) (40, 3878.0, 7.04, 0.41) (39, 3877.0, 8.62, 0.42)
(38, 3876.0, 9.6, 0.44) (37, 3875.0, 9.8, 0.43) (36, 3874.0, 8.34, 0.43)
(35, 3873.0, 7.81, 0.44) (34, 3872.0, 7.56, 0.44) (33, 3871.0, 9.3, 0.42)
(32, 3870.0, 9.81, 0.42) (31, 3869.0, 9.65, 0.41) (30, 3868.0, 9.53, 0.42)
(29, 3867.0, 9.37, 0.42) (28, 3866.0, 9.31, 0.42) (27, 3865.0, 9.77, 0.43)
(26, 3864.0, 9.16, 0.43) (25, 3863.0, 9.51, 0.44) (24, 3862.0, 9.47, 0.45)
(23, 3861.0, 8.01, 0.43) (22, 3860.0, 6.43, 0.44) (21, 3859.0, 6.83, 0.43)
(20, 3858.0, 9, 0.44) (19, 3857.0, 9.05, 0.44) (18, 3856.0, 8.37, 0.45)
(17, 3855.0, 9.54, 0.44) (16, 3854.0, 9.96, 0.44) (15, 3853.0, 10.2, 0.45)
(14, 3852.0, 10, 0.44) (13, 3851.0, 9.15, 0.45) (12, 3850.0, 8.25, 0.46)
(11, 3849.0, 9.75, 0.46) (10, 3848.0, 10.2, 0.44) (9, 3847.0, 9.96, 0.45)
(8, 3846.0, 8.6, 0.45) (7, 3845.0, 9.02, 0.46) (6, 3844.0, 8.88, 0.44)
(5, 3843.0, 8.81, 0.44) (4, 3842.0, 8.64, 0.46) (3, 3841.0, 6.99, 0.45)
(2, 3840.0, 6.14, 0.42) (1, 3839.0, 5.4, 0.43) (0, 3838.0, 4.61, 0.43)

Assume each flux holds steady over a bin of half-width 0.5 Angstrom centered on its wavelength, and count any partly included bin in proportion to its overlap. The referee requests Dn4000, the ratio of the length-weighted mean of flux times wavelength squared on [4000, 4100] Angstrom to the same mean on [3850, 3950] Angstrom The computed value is 1.5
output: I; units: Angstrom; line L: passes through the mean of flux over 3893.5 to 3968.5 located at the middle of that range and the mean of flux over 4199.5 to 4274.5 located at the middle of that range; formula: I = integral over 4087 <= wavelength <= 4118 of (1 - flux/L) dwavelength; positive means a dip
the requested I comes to -4.5 Angstrom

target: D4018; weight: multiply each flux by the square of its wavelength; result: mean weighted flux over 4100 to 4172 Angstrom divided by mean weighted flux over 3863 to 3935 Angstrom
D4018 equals 1.54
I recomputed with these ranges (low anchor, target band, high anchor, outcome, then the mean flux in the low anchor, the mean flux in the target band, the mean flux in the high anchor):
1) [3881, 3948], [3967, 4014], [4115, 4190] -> -3.7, 7.22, 9.1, 10.9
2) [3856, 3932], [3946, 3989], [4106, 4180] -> 5.8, 8.14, 7.77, 10.9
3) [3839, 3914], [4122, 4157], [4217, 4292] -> -4.2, 8.58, 10.9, 10.2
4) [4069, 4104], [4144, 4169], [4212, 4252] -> -2.1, 10.2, 11.1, 10.3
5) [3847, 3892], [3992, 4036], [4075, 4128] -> -3.9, 8.59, 10.6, 10.4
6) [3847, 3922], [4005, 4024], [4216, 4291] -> -3.1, 8.63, 10.7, 10.2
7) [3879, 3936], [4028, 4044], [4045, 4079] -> -1.4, 7.45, 10.7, 10.3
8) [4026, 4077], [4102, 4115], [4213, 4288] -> 0.5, 10.5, 10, 10.3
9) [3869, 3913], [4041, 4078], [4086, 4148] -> -1.2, 8.39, 10.4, 10.6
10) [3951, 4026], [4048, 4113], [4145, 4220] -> -2.4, 9.08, 10.3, 10.9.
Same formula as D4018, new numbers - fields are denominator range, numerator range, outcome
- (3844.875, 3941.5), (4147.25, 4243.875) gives 1.59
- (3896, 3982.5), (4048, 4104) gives 1.54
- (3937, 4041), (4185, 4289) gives 1.29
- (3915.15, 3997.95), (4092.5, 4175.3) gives 1.59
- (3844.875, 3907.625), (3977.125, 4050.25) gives 1.31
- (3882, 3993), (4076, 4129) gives 1.51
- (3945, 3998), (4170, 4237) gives 1.45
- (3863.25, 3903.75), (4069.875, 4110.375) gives 1.33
